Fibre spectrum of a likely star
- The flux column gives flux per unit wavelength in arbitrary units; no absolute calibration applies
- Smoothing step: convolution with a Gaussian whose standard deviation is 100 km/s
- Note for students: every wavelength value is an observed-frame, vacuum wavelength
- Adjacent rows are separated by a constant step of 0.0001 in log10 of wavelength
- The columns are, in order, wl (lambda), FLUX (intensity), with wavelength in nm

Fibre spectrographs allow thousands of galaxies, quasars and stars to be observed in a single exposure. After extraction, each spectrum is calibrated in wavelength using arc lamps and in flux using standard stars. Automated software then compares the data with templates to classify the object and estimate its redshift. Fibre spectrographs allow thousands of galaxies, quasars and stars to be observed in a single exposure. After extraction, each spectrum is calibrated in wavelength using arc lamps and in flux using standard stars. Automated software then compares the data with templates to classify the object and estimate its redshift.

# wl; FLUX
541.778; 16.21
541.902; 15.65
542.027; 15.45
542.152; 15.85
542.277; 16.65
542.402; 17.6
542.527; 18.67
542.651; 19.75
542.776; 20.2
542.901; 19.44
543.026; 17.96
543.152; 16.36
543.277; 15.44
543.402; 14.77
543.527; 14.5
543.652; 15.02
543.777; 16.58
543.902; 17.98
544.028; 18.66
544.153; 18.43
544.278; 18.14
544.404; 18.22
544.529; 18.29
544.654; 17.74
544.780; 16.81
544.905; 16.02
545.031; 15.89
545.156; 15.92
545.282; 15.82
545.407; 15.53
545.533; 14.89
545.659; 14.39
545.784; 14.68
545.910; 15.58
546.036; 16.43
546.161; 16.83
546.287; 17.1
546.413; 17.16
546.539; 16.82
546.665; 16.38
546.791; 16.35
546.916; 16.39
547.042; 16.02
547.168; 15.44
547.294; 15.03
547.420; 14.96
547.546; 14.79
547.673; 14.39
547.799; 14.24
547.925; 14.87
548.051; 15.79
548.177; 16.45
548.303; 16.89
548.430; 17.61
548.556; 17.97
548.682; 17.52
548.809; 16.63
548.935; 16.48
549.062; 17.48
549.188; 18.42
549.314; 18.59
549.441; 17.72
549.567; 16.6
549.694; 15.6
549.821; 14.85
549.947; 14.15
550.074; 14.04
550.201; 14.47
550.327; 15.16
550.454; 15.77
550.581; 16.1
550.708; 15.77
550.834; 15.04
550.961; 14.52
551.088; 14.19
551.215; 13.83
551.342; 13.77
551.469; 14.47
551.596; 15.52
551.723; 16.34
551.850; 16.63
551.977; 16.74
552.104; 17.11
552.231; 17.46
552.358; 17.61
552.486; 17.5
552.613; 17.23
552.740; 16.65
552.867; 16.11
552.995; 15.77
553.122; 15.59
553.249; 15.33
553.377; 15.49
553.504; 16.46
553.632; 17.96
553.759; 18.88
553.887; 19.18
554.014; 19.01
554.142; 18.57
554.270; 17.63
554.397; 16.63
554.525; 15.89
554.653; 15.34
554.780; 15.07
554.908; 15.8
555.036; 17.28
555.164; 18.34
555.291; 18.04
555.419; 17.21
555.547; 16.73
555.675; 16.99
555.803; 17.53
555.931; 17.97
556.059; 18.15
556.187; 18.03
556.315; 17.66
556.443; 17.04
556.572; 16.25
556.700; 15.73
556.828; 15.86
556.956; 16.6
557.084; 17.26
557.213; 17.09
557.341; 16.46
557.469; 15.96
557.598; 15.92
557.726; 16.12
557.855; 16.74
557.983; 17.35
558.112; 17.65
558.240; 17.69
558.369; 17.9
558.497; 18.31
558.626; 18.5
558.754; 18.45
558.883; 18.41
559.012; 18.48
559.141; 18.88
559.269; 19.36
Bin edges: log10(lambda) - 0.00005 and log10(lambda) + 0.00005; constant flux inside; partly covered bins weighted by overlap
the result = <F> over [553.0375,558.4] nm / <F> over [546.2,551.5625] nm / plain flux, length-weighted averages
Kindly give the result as 1.07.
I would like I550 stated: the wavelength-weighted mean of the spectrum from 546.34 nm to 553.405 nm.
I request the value 16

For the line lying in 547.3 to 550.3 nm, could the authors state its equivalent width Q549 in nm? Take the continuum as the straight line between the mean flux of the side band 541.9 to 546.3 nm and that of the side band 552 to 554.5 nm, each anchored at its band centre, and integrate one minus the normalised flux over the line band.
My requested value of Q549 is 0.16 nm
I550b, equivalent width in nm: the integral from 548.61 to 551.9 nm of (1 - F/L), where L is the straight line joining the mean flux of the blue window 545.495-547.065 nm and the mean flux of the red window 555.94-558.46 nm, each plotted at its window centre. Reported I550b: 0.13 nm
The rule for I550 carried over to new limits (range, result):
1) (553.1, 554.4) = 17.4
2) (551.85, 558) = 16.9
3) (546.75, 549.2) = 16.1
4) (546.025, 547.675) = 16.1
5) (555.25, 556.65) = 17.4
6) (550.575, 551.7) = 14.8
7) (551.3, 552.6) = 16.4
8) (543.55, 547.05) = 16.6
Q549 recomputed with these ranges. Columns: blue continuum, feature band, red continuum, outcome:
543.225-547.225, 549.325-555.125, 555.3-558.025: 0.181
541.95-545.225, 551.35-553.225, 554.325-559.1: 0.082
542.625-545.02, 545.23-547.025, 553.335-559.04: 0.132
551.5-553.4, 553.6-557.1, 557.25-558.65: -0.090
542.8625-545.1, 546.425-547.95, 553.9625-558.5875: 0.131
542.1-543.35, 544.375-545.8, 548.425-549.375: 0.123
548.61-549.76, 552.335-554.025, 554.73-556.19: 0.025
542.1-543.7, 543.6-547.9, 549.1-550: 0.168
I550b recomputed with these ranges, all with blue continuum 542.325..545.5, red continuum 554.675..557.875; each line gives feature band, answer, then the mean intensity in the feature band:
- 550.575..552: 0.15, 15.2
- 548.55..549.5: -0.03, 17.6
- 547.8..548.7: 0.03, 16.5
